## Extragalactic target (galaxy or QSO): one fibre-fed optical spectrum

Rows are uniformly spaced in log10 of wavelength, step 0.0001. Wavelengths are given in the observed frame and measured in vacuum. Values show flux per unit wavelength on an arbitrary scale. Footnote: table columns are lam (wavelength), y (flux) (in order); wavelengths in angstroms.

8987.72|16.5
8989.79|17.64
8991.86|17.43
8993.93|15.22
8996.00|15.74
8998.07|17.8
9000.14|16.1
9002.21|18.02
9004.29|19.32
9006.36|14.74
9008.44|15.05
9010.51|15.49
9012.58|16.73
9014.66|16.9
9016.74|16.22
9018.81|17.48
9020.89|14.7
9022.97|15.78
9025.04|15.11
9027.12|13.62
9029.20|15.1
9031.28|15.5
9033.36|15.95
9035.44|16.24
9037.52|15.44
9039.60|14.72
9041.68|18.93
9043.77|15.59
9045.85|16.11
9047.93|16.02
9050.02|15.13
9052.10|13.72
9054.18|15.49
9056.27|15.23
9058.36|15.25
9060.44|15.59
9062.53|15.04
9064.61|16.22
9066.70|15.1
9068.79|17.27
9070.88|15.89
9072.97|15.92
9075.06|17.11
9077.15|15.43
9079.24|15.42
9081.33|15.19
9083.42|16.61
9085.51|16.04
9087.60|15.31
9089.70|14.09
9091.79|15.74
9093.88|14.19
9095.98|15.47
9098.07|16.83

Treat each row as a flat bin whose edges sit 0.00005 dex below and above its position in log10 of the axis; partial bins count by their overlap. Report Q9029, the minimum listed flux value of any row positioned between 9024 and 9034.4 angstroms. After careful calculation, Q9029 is 13.62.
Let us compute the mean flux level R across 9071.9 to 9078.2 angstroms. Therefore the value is 16.1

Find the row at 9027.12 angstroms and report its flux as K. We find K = 13.62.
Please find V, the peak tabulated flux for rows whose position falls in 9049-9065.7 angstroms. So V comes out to 16.22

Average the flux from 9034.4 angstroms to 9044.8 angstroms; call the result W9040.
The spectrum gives 16.2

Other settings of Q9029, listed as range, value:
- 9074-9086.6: 15.19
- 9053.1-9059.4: 15.23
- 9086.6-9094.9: 14.09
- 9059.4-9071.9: 15.04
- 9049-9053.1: 13.72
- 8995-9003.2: 15.74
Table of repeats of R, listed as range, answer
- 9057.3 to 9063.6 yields 15.3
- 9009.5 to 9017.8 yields 16.3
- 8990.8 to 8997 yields 16.1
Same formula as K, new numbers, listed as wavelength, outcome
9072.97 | 15.92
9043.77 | 15.59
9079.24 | 15.42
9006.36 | 14.74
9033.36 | 15.95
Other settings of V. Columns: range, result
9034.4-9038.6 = 16.24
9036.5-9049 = 18.93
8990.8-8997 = 17.43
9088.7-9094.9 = 15.74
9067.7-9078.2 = 17.27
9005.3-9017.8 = 16.9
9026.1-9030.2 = 15.1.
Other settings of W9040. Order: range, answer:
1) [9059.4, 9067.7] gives 15.5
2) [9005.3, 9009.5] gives 14.9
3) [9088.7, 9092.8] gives 14.9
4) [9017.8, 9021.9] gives 16.1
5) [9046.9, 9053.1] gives 15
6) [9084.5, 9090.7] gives 15.1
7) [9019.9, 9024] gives 15.2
